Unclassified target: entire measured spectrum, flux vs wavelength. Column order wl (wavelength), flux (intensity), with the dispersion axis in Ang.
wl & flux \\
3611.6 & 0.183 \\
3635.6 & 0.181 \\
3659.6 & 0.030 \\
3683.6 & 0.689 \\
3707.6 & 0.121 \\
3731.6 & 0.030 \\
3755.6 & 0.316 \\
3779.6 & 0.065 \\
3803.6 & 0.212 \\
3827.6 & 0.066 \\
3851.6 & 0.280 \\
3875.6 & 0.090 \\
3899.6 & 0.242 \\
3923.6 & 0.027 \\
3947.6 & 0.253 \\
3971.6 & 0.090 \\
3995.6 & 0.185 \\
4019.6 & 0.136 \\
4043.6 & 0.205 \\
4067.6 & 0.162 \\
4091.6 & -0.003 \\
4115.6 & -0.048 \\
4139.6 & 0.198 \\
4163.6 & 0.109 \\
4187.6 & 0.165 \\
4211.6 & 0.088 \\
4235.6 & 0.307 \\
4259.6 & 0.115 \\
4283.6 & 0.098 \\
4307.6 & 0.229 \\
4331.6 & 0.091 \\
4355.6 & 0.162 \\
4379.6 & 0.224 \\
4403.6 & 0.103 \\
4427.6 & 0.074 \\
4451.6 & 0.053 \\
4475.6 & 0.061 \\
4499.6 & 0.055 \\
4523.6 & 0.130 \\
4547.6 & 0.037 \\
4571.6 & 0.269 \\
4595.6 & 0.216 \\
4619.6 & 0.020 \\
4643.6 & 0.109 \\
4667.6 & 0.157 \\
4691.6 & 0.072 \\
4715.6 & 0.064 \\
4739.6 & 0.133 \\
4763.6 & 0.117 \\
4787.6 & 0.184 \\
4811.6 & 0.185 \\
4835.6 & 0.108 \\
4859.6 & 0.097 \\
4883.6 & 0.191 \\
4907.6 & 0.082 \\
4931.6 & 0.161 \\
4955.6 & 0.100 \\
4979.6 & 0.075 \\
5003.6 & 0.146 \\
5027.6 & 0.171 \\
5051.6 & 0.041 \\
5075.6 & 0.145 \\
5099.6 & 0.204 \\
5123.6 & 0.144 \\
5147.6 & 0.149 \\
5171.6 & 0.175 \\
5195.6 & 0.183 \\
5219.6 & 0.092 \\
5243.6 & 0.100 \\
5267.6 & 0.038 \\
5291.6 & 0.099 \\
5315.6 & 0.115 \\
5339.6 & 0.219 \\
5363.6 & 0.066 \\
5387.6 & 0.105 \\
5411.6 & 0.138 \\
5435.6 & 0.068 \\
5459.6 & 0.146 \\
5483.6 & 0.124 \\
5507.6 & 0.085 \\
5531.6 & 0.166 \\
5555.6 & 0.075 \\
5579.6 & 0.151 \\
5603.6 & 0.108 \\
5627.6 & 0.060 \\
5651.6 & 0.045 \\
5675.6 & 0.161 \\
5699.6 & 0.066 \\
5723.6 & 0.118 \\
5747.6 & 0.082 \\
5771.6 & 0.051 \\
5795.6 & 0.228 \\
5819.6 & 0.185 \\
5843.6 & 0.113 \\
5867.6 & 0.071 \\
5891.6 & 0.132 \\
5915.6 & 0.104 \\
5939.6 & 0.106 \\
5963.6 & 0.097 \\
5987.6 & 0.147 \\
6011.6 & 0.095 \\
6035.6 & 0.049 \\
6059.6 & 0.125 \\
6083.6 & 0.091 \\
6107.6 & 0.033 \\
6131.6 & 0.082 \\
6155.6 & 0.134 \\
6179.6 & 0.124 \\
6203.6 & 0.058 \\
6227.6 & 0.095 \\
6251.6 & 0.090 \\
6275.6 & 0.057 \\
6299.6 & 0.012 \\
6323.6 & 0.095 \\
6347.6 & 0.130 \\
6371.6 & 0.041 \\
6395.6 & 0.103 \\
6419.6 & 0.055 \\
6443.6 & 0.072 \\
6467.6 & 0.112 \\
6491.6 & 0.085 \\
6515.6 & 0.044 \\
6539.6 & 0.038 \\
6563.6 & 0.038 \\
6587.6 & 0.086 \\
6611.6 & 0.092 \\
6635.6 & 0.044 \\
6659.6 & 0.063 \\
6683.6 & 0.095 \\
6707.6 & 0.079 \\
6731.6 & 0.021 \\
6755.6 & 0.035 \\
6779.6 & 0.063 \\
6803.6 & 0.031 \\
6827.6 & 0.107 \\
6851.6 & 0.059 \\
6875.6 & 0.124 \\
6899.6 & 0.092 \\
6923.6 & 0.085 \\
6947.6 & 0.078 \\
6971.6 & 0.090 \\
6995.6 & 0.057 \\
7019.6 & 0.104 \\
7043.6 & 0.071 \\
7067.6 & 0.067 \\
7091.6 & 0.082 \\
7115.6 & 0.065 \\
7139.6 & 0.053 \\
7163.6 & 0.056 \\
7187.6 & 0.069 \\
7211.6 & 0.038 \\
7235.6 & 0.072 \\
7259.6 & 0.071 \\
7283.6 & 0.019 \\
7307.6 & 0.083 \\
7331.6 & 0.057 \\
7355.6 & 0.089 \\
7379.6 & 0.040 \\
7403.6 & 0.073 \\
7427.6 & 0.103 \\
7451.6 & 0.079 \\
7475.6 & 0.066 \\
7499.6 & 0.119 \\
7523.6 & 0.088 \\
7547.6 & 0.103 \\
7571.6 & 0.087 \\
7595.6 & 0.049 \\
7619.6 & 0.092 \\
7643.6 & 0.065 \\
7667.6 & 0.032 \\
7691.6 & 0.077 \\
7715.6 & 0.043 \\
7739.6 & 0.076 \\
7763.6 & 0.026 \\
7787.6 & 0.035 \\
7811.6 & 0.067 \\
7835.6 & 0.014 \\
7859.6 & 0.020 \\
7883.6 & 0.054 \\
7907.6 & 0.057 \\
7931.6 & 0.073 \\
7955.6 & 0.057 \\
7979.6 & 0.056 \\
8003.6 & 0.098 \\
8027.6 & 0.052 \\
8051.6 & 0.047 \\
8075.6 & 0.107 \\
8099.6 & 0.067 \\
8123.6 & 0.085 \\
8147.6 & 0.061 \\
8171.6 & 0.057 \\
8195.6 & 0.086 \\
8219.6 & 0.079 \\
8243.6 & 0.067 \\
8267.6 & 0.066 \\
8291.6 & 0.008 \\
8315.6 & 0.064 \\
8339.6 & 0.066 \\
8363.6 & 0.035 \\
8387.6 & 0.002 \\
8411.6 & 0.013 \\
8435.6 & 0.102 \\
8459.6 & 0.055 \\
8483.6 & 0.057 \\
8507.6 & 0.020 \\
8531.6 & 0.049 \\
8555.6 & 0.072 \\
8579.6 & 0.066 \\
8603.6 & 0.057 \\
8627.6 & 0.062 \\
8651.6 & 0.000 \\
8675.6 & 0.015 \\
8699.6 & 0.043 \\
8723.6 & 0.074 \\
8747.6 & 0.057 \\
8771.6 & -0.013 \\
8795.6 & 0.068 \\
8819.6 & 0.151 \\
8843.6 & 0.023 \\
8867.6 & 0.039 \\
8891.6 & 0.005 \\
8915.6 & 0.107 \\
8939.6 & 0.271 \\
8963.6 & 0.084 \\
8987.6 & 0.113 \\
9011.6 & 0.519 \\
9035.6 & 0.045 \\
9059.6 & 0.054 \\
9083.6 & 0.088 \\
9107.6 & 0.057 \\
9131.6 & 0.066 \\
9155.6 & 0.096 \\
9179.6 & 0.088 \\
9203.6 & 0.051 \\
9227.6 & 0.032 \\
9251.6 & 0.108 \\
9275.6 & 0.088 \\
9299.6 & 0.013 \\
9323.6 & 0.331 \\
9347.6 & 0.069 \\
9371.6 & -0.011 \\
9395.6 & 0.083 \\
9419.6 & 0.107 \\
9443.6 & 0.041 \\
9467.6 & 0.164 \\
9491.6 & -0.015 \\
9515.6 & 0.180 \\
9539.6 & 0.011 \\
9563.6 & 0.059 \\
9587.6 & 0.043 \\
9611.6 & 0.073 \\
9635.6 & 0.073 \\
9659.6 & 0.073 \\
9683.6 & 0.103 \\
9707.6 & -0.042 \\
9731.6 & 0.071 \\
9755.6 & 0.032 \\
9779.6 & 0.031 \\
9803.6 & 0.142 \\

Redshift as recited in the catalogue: 1.40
